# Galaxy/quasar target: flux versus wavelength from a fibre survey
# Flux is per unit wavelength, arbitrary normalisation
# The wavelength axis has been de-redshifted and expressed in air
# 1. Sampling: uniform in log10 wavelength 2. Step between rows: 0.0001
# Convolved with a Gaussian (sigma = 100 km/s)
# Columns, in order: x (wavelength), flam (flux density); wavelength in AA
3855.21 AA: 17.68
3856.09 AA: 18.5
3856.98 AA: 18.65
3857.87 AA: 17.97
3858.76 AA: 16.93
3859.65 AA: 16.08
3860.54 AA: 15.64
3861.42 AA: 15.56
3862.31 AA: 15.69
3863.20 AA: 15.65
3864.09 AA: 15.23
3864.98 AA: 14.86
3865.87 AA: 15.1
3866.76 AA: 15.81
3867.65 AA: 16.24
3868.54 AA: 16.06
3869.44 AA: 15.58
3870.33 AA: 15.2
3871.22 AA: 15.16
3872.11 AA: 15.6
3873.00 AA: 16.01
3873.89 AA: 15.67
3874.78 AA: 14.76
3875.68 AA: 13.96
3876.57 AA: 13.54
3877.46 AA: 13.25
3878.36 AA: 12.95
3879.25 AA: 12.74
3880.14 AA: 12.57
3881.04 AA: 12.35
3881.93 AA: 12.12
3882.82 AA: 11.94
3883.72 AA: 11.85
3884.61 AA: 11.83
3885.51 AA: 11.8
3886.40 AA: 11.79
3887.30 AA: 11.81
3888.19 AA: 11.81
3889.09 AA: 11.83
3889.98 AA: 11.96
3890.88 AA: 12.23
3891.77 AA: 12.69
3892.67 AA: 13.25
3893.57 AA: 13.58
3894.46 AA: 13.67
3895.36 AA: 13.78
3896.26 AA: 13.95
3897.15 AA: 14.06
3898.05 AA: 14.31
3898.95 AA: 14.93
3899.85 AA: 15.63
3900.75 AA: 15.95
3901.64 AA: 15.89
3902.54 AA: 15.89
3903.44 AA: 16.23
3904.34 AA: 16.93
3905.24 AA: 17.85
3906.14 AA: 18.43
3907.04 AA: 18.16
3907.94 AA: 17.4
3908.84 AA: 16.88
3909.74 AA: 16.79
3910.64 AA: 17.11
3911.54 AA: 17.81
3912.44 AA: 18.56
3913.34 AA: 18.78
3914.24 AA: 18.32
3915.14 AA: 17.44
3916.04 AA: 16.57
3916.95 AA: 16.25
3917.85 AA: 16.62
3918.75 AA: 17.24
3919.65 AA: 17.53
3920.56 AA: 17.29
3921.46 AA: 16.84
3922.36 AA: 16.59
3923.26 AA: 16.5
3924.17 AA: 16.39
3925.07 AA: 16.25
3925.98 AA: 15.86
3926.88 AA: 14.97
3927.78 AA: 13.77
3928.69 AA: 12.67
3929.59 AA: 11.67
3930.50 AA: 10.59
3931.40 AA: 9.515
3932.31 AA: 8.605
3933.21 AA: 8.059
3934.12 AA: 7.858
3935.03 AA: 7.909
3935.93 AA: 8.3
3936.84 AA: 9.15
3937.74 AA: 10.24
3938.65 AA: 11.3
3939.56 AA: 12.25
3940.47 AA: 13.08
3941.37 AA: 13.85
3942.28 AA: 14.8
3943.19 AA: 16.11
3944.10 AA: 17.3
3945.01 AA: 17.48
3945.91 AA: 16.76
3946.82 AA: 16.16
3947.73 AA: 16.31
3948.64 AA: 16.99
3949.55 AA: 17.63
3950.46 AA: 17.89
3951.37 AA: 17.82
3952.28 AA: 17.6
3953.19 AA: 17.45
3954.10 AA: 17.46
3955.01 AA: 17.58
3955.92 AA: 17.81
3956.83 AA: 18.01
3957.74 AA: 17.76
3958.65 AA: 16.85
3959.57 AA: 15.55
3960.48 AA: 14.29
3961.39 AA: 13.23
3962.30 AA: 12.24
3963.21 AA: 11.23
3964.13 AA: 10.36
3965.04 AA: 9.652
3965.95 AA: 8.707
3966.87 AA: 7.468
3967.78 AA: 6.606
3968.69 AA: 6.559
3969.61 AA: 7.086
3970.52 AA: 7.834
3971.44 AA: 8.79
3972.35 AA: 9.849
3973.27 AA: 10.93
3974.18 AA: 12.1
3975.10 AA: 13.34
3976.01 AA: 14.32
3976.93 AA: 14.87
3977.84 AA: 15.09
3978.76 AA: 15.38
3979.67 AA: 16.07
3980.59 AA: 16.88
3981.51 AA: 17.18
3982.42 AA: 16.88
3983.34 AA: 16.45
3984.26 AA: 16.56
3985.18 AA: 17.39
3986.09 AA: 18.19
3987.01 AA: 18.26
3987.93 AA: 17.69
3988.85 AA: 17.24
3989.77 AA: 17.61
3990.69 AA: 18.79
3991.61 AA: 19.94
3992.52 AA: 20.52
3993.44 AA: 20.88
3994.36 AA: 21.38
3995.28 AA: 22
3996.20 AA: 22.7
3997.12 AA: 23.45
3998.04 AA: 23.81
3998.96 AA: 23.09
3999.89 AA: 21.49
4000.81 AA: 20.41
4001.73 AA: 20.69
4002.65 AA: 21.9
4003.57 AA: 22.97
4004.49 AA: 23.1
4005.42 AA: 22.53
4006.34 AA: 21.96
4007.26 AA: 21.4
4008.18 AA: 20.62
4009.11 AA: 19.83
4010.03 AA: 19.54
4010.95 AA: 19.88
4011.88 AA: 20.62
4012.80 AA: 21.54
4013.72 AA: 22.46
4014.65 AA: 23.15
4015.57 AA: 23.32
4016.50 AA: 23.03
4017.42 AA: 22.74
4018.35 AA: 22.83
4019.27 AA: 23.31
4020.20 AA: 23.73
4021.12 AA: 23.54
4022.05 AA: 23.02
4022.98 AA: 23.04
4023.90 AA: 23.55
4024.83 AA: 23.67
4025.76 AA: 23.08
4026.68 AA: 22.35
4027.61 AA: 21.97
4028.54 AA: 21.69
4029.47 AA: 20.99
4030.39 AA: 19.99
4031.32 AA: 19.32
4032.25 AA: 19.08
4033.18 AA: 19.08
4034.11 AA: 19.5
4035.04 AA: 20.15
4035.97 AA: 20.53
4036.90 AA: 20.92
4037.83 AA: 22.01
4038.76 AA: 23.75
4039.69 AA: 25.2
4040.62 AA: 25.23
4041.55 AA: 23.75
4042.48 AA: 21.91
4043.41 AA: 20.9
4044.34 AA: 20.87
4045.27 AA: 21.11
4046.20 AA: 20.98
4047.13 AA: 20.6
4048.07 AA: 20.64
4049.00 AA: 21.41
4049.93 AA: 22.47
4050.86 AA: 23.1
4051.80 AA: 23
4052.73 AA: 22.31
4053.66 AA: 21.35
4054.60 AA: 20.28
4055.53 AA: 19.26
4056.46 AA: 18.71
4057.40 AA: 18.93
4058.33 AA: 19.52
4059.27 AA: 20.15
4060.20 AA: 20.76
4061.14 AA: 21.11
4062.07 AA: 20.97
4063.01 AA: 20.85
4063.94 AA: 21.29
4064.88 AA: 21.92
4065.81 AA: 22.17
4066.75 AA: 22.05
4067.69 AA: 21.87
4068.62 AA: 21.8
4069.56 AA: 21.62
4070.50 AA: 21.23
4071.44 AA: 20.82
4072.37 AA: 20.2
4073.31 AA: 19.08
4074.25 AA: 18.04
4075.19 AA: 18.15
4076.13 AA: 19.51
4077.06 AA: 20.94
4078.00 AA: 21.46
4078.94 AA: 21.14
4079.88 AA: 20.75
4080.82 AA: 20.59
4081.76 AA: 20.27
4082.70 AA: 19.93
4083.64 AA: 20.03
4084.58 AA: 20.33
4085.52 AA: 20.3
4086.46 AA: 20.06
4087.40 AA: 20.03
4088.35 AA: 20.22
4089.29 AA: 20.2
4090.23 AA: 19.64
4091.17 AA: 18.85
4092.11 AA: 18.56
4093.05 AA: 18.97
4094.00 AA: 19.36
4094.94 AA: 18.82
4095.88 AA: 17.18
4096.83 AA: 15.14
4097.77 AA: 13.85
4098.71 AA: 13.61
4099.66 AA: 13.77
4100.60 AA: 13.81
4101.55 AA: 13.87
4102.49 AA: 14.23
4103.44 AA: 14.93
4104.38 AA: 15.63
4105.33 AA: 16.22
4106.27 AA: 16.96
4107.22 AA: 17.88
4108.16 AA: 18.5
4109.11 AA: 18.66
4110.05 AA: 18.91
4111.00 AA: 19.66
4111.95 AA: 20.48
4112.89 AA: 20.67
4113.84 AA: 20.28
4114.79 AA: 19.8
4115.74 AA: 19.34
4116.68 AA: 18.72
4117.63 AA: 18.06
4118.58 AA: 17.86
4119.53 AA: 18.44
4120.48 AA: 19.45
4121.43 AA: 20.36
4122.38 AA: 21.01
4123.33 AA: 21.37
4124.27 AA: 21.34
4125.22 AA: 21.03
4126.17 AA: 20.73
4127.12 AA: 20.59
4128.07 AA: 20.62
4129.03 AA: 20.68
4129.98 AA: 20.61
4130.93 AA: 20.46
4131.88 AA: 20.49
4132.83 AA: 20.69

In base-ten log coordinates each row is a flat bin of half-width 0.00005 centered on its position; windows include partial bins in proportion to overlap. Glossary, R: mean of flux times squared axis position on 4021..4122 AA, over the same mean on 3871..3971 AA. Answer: 1.5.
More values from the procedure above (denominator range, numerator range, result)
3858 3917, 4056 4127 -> 1.42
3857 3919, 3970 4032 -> 1.38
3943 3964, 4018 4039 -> 1.38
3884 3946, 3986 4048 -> 1.57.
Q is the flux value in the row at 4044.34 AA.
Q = 20.87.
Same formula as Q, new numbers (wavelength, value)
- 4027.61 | 21.97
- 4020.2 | 23.73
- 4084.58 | 20.33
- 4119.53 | 18.44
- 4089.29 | 20.2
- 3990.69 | 18.79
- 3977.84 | 15.09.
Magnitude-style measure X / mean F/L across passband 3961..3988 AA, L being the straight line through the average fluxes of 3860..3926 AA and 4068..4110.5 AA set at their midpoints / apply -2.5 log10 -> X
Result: 0.278 mag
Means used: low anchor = 15.1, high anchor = 18.5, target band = 12.8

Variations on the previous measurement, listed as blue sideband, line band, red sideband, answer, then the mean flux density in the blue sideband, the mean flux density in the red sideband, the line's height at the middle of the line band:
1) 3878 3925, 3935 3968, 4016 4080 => 0.21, 15.1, 21.4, 17.2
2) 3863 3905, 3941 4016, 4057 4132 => -0.04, 14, 19.3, 16.4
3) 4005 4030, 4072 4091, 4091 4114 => -0.10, 22.2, 17.1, 18.4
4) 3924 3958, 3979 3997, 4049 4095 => -0.13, 14.2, 20.5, 16.5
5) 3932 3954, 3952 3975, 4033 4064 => 0.21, 13.9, 21.3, 15.3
